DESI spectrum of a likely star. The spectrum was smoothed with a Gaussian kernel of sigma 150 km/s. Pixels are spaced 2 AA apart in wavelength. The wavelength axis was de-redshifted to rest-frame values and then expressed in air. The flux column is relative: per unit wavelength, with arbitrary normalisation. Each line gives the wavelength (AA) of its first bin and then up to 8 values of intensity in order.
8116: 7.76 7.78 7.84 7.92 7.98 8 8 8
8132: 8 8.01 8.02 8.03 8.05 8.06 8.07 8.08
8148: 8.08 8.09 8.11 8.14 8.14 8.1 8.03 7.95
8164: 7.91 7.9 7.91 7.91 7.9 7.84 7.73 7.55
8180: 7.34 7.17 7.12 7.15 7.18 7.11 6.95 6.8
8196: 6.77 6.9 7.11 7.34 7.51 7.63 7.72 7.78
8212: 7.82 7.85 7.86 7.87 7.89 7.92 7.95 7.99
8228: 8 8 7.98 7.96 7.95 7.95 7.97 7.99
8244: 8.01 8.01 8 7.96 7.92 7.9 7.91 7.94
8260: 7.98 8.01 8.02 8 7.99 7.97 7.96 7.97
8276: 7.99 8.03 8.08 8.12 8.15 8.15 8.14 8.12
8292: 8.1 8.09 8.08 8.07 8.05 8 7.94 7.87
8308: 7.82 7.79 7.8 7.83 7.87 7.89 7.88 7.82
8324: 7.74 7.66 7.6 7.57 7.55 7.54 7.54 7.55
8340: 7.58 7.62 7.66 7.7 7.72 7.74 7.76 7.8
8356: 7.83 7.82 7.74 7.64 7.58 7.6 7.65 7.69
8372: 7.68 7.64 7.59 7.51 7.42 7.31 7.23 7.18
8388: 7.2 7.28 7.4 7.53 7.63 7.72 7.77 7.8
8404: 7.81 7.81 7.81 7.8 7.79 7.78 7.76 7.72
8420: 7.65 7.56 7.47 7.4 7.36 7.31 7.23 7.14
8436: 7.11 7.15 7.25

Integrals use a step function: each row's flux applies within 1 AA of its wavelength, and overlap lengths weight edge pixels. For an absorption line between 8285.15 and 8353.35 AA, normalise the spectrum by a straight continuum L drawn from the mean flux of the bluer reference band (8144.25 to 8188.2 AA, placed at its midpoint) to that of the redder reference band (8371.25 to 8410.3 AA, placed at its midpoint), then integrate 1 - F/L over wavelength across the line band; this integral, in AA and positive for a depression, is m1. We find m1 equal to -1.7 AA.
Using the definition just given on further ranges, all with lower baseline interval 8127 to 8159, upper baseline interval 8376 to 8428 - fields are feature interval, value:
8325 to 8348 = 0.3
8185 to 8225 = 2.5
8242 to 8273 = -0.5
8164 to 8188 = 1.2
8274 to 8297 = -0.9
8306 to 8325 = -0.2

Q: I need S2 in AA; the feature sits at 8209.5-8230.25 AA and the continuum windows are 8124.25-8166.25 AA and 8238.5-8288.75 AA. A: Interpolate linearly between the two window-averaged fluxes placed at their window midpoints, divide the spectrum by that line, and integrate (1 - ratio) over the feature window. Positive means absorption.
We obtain 0.3 AA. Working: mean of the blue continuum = 8.04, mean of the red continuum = 8.01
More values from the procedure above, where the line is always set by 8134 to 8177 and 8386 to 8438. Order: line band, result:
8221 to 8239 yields -0.23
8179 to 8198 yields 2.12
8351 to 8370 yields -0.20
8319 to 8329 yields -0.05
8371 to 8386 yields 0.27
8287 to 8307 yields -0.77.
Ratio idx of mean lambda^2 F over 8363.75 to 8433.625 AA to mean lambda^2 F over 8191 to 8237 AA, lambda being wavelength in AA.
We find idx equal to 1.04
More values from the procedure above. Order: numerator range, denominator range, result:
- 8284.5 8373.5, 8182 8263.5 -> 1.04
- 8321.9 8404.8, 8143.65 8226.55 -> 1.04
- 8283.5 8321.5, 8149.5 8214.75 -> 1.08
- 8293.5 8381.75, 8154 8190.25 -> 1.05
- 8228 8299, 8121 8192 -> 1.05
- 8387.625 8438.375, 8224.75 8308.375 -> 0.98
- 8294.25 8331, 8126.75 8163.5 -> 1.02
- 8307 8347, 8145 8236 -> 1.03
